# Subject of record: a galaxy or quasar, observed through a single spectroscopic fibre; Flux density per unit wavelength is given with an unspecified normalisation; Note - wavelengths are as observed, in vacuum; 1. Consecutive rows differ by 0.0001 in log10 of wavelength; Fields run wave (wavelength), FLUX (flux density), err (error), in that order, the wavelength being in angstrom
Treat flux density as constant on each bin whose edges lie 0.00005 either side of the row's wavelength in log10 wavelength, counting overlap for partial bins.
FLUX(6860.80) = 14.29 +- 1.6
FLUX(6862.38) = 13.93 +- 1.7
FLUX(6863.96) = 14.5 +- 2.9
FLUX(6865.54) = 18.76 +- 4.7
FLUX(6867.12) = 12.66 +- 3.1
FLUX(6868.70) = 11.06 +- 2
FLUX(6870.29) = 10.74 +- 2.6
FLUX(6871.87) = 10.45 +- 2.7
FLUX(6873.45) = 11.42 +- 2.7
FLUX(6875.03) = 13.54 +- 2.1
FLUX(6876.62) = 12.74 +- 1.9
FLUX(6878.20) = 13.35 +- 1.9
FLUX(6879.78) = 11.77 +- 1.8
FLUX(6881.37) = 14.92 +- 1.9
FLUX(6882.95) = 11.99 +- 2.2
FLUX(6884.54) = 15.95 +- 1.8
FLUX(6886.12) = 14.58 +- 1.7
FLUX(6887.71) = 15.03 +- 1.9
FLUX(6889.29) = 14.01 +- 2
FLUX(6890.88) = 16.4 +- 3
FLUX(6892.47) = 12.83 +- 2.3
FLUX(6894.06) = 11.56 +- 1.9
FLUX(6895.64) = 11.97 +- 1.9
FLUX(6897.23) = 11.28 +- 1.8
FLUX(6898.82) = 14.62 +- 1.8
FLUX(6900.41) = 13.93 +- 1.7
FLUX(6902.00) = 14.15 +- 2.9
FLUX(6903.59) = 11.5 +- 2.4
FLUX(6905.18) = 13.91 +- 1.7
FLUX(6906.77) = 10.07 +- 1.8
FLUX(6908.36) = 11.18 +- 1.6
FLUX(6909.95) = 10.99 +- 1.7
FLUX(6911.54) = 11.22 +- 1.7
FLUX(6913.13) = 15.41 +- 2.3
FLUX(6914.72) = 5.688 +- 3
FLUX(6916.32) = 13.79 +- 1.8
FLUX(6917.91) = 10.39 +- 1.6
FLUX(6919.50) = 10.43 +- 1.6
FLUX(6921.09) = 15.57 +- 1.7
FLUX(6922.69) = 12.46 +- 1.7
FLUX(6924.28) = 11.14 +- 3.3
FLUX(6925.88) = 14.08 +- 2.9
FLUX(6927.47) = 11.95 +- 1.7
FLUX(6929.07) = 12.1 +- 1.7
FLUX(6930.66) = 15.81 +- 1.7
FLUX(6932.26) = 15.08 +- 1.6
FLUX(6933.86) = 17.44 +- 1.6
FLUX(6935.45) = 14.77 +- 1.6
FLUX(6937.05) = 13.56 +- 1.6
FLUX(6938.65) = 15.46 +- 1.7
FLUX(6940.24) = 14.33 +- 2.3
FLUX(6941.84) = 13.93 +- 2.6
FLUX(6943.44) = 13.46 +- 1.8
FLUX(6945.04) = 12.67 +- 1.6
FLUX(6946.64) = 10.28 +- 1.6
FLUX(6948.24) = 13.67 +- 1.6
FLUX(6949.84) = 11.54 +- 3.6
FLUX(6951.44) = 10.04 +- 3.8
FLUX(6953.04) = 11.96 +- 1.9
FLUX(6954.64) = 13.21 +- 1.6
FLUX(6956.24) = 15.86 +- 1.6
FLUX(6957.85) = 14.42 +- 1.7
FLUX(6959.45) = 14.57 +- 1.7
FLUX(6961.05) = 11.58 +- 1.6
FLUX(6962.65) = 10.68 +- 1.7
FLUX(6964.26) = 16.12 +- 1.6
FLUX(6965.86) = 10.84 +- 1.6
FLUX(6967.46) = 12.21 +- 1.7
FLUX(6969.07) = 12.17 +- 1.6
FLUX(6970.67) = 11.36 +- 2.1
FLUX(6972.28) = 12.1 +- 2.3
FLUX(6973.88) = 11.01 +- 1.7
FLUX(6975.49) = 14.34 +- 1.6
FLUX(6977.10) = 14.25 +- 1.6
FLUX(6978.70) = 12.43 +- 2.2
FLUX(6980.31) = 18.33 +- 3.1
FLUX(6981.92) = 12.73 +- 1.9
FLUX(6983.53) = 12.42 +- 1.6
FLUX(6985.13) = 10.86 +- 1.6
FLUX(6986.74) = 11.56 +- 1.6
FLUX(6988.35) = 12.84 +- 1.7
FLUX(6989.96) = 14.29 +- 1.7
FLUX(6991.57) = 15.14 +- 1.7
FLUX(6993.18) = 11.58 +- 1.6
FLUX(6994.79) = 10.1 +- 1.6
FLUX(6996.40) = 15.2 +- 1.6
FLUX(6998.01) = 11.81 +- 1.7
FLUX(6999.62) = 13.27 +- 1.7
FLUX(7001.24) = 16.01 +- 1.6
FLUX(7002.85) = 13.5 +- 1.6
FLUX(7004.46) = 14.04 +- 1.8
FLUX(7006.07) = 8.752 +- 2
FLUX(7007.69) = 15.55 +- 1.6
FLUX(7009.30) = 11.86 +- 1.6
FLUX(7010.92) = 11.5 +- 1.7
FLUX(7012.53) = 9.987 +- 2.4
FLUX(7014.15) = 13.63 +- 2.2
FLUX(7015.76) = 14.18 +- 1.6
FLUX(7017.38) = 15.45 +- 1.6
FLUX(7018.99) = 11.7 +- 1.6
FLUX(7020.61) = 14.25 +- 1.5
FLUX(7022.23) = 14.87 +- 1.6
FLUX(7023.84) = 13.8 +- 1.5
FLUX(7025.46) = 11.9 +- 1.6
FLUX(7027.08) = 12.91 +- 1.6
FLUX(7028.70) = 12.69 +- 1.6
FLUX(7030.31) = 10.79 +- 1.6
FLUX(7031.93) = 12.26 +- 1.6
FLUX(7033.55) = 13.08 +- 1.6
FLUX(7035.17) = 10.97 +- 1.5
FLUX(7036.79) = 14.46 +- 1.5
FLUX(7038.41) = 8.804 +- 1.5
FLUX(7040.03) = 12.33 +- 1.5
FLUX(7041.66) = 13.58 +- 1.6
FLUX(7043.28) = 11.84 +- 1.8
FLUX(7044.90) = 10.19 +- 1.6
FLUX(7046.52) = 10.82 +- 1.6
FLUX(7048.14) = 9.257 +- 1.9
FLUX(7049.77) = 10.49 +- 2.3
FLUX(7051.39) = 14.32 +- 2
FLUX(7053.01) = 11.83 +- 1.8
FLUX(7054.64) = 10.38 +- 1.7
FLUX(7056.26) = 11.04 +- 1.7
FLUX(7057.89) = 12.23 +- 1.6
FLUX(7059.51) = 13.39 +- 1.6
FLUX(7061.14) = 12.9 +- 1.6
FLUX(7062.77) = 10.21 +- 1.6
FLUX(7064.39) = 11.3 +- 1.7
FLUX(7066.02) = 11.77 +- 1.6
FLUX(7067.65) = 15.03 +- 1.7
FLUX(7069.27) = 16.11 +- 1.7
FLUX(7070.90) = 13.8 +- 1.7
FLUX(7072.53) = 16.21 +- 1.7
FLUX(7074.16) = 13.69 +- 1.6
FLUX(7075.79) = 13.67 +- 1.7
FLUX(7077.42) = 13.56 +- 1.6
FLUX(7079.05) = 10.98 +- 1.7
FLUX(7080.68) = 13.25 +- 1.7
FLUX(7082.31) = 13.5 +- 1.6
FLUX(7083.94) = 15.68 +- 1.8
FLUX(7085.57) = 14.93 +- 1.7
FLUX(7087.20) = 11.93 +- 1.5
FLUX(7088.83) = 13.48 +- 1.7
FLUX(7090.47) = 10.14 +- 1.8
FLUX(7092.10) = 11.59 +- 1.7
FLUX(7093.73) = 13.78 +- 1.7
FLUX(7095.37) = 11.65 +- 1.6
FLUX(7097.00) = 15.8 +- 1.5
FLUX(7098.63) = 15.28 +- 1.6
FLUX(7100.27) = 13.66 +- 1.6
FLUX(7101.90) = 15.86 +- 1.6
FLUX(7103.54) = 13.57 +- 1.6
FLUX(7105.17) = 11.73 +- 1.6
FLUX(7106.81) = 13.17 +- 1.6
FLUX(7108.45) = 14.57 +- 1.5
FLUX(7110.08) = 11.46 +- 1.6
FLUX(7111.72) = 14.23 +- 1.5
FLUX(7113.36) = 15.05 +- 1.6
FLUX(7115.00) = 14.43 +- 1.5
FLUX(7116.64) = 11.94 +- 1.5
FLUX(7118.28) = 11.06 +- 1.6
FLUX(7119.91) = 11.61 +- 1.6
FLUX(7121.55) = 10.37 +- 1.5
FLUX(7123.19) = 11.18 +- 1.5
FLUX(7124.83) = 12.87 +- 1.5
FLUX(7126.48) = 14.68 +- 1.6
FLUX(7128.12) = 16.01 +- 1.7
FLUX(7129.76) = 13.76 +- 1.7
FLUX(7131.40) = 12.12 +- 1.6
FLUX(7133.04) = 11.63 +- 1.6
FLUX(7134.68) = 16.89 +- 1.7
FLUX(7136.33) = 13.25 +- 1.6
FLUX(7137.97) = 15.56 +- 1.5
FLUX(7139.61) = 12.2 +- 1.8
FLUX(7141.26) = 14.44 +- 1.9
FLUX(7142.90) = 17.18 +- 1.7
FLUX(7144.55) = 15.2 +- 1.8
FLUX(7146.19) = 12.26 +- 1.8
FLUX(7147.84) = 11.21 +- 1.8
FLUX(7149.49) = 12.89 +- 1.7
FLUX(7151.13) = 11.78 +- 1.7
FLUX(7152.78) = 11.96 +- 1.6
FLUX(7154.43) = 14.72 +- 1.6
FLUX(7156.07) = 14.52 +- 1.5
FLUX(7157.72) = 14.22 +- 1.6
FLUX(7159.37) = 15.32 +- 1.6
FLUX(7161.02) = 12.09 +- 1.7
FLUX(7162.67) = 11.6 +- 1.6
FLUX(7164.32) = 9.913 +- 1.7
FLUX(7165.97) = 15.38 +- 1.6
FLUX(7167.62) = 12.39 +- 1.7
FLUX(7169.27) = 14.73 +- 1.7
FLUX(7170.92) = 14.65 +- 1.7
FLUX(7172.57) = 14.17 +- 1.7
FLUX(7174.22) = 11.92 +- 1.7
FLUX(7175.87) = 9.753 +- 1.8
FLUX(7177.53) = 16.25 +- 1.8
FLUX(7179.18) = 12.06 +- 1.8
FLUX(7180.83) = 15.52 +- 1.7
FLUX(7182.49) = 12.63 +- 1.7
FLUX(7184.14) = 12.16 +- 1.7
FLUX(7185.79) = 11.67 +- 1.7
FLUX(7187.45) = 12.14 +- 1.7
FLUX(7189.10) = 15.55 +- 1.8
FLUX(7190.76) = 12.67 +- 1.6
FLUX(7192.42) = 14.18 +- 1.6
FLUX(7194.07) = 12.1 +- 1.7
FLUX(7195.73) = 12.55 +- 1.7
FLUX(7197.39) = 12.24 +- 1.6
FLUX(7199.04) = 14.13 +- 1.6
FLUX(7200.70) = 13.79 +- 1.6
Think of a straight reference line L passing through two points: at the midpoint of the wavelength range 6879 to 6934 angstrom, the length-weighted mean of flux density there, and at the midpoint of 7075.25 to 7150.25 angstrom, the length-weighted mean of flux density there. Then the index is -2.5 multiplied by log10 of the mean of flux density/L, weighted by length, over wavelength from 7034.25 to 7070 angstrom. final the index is 0.11 mag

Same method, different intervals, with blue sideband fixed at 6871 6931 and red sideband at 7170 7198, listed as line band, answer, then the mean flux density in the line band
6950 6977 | 0.01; 12.7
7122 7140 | -0.05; 13.6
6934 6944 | -0.14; 14.5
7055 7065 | 0.10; 11.8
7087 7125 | 0.00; 13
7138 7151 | -0.05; 13.6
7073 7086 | -0.06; 13.7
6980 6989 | 0.00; 12.8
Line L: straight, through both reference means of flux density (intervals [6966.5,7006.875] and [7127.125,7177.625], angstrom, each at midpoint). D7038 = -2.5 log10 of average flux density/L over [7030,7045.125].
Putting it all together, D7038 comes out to 0.100 mag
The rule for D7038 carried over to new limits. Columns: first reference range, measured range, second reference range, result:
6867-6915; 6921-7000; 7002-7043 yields -0.040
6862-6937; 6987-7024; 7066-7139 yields 0.010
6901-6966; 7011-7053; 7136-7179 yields 0.069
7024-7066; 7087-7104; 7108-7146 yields -0.043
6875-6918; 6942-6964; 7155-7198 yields 0.015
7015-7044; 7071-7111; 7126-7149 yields 0.000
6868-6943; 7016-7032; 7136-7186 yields 0.002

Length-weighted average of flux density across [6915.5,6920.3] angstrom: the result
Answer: 11.5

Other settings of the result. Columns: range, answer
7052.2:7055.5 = 11.1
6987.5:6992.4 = 14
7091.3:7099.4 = 13.6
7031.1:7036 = 12.1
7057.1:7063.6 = 12.2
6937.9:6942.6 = 14.6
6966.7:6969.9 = 12.2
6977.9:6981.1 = 15.4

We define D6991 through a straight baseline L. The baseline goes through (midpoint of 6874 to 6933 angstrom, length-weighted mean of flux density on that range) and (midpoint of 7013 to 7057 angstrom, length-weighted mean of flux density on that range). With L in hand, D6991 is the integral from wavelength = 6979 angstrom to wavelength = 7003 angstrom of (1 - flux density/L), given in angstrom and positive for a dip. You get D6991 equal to -1.5 angstrom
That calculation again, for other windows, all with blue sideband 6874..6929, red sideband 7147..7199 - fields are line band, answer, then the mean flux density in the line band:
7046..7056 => 1.4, 11.2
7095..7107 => -0.9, 14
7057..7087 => -1.1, 13.4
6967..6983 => -0.3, 13.1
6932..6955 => -1.0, 13.4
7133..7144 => -1.4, 14.7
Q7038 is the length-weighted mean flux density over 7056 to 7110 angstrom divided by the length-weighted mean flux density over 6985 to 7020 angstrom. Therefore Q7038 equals 1.03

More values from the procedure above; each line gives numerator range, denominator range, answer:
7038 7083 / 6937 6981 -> 0.95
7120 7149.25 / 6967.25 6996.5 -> 1.05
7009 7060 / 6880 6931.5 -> 0.95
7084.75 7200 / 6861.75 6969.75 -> 1.02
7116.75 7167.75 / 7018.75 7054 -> 1.09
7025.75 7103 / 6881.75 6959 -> 0.97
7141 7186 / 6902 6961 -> 1.03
